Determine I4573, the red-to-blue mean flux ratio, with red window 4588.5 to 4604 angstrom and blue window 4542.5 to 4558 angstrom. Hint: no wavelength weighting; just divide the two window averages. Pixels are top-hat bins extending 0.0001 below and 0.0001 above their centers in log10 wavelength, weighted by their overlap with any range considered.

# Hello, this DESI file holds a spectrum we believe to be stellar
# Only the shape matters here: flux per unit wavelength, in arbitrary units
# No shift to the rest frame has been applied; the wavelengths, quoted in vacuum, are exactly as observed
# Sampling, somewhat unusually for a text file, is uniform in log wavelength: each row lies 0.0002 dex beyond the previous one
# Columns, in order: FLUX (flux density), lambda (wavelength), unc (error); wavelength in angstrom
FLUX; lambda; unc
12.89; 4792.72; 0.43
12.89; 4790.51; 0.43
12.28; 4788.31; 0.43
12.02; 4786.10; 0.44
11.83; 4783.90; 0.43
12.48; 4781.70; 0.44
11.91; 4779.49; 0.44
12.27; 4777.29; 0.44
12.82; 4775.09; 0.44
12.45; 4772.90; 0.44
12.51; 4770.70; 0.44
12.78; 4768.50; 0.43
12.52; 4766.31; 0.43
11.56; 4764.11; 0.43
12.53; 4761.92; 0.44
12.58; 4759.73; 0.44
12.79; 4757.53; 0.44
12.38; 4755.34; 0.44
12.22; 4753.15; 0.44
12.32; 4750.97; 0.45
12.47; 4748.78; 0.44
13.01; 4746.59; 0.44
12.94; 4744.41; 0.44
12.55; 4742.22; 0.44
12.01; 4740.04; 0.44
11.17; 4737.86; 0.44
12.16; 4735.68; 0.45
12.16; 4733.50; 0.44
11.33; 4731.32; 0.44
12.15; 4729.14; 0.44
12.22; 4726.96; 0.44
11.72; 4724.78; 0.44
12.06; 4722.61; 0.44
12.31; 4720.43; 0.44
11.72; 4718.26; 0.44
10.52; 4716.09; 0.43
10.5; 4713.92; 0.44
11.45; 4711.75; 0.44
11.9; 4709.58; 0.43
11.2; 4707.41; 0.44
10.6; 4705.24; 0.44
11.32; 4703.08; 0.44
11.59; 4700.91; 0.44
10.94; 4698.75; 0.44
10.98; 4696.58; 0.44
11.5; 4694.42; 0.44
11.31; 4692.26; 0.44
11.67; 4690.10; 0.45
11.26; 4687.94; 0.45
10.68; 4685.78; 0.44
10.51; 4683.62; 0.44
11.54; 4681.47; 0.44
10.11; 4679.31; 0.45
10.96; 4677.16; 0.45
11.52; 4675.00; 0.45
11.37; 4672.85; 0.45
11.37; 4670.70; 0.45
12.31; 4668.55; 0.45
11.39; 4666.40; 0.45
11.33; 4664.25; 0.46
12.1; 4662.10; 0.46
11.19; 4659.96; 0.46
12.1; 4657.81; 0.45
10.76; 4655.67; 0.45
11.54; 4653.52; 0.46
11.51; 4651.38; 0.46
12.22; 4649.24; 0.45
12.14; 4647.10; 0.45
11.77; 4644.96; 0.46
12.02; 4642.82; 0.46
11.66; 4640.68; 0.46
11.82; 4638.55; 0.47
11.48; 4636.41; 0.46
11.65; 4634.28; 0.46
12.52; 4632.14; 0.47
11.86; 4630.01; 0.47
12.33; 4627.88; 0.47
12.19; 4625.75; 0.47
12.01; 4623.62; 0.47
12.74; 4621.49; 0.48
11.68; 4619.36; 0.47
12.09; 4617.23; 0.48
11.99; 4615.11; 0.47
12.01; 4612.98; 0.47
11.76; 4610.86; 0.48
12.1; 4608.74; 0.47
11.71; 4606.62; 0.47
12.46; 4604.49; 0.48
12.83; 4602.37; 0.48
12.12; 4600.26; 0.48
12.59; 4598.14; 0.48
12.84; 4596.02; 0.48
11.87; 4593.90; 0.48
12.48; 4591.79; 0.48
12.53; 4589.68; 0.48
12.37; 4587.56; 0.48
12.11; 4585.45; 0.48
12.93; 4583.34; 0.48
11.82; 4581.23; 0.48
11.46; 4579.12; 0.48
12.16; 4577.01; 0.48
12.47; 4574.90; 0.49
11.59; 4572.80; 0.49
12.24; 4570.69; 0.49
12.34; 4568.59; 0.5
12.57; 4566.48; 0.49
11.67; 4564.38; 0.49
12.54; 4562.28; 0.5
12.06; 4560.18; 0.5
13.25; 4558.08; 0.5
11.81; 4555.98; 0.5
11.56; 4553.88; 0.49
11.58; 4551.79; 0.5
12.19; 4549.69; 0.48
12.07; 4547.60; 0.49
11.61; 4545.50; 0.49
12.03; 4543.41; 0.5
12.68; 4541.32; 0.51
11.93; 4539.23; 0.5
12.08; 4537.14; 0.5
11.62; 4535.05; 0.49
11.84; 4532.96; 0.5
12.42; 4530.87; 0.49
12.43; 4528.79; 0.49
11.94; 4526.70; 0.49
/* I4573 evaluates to 1.05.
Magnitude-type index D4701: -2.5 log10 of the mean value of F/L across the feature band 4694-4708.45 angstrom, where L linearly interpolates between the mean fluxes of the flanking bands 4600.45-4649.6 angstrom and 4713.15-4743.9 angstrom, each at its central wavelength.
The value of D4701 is 0.07 mag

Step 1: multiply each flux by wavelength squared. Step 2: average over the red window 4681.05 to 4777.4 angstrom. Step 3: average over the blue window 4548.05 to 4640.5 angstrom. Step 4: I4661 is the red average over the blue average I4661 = 1.03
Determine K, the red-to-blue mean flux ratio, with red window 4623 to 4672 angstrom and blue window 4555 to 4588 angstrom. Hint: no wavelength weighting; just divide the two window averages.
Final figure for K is 1.0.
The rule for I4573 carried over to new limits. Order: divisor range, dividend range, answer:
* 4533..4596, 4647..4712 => 0.94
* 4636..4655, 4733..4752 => 1.05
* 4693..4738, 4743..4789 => 1.08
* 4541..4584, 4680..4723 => 0.93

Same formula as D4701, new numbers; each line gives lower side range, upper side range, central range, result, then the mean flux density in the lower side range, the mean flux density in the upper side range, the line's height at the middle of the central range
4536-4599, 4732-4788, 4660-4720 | 0.09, 12.2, 12.3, 12.3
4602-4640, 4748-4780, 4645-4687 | 0.07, 12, 12.4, 12.2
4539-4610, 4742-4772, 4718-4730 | 0.04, 12.2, 12.5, 12.5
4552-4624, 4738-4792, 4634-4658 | 0.05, 12.2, 12.4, 12.3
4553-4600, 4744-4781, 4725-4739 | 0.05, 12.2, 12.5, 12.4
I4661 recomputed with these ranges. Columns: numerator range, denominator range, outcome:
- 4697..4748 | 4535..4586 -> 1.04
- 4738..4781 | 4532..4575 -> 1.12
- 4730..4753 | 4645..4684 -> 1.10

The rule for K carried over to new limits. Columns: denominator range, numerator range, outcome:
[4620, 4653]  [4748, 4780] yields 1.04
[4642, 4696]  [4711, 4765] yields 1.05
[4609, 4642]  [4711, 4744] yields 0.98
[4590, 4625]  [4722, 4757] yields 1.00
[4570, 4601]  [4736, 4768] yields 1.01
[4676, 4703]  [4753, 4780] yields 1.12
